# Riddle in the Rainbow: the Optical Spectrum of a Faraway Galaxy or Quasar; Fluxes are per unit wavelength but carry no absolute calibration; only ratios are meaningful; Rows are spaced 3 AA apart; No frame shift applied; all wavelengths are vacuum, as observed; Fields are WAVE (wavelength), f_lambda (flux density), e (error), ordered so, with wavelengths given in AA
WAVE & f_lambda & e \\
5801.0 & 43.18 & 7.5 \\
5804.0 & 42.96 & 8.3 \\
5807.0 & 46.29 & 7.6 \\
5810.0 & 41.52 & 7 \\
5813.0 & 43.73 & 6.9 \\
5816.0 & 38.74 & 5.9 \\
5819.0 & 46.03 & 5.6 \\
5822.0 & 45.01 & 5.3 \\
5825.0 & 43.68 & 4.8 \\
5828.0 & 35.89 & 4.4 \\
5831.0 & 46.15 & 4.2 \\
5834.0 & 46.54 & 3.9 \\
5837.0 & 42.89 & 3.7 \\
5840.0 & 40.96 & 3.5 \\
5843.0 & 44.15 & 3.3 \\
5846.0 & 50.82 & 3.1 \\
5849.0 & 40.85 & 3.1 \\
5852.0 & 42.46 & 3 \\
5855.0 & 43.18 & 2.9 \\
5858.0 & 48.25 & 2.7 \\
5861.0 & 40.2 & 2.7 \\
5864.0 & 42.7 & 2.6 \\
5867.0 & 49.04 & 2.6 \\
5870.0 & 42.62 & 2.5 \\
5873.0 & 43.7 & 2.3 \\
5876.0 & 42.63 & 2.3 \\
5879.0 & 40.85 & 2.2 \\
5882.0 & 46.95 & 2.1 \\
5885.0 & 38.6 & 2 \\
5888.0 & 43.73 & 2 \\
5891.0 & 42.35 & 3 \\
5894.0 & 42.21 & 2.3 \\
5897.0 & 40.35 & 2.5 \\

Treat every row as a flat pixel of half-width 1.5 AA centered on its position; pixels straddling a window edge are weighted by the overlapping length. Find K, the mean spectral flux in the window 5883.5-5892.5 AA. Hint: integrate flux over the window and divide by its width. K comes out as 41.6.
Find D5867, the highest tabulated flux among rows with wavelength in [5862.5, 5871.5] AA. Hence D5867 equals 49.04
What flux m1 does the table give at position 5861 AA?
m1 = 40.2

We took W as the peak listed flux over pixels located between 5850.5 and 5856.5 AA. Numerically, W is 43.18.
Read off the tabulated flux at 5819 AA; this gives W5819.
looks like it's 46.03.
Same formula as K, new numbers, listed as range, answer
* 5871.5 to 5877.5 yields 43.2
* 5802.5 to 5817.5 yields 42.6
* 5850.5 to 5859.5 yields 44.6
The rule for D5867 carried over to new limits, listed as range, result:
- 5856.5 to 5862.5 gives 48.25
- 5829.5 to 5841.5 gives 46.54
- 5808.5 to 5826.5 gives 46.03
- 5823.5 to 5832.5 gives 46.15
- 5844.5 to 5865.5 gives 50.82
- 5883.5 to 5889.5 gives 43.73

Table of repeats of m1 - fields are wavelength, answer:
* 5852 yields 42.46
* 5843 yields 44.15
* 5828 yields 35.89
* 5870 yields 42.62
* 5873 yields 43.7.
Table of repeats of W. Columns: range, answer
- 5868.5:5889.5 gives 46.95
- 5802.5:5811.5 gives 46.29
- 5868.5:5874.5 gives 43.7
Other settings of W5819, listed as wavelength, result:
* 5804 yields 42.96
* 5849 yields 40.85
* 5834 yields 46.54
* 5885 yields 38.6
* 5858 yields 48.25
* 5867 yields 49.04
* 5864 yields 42.7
